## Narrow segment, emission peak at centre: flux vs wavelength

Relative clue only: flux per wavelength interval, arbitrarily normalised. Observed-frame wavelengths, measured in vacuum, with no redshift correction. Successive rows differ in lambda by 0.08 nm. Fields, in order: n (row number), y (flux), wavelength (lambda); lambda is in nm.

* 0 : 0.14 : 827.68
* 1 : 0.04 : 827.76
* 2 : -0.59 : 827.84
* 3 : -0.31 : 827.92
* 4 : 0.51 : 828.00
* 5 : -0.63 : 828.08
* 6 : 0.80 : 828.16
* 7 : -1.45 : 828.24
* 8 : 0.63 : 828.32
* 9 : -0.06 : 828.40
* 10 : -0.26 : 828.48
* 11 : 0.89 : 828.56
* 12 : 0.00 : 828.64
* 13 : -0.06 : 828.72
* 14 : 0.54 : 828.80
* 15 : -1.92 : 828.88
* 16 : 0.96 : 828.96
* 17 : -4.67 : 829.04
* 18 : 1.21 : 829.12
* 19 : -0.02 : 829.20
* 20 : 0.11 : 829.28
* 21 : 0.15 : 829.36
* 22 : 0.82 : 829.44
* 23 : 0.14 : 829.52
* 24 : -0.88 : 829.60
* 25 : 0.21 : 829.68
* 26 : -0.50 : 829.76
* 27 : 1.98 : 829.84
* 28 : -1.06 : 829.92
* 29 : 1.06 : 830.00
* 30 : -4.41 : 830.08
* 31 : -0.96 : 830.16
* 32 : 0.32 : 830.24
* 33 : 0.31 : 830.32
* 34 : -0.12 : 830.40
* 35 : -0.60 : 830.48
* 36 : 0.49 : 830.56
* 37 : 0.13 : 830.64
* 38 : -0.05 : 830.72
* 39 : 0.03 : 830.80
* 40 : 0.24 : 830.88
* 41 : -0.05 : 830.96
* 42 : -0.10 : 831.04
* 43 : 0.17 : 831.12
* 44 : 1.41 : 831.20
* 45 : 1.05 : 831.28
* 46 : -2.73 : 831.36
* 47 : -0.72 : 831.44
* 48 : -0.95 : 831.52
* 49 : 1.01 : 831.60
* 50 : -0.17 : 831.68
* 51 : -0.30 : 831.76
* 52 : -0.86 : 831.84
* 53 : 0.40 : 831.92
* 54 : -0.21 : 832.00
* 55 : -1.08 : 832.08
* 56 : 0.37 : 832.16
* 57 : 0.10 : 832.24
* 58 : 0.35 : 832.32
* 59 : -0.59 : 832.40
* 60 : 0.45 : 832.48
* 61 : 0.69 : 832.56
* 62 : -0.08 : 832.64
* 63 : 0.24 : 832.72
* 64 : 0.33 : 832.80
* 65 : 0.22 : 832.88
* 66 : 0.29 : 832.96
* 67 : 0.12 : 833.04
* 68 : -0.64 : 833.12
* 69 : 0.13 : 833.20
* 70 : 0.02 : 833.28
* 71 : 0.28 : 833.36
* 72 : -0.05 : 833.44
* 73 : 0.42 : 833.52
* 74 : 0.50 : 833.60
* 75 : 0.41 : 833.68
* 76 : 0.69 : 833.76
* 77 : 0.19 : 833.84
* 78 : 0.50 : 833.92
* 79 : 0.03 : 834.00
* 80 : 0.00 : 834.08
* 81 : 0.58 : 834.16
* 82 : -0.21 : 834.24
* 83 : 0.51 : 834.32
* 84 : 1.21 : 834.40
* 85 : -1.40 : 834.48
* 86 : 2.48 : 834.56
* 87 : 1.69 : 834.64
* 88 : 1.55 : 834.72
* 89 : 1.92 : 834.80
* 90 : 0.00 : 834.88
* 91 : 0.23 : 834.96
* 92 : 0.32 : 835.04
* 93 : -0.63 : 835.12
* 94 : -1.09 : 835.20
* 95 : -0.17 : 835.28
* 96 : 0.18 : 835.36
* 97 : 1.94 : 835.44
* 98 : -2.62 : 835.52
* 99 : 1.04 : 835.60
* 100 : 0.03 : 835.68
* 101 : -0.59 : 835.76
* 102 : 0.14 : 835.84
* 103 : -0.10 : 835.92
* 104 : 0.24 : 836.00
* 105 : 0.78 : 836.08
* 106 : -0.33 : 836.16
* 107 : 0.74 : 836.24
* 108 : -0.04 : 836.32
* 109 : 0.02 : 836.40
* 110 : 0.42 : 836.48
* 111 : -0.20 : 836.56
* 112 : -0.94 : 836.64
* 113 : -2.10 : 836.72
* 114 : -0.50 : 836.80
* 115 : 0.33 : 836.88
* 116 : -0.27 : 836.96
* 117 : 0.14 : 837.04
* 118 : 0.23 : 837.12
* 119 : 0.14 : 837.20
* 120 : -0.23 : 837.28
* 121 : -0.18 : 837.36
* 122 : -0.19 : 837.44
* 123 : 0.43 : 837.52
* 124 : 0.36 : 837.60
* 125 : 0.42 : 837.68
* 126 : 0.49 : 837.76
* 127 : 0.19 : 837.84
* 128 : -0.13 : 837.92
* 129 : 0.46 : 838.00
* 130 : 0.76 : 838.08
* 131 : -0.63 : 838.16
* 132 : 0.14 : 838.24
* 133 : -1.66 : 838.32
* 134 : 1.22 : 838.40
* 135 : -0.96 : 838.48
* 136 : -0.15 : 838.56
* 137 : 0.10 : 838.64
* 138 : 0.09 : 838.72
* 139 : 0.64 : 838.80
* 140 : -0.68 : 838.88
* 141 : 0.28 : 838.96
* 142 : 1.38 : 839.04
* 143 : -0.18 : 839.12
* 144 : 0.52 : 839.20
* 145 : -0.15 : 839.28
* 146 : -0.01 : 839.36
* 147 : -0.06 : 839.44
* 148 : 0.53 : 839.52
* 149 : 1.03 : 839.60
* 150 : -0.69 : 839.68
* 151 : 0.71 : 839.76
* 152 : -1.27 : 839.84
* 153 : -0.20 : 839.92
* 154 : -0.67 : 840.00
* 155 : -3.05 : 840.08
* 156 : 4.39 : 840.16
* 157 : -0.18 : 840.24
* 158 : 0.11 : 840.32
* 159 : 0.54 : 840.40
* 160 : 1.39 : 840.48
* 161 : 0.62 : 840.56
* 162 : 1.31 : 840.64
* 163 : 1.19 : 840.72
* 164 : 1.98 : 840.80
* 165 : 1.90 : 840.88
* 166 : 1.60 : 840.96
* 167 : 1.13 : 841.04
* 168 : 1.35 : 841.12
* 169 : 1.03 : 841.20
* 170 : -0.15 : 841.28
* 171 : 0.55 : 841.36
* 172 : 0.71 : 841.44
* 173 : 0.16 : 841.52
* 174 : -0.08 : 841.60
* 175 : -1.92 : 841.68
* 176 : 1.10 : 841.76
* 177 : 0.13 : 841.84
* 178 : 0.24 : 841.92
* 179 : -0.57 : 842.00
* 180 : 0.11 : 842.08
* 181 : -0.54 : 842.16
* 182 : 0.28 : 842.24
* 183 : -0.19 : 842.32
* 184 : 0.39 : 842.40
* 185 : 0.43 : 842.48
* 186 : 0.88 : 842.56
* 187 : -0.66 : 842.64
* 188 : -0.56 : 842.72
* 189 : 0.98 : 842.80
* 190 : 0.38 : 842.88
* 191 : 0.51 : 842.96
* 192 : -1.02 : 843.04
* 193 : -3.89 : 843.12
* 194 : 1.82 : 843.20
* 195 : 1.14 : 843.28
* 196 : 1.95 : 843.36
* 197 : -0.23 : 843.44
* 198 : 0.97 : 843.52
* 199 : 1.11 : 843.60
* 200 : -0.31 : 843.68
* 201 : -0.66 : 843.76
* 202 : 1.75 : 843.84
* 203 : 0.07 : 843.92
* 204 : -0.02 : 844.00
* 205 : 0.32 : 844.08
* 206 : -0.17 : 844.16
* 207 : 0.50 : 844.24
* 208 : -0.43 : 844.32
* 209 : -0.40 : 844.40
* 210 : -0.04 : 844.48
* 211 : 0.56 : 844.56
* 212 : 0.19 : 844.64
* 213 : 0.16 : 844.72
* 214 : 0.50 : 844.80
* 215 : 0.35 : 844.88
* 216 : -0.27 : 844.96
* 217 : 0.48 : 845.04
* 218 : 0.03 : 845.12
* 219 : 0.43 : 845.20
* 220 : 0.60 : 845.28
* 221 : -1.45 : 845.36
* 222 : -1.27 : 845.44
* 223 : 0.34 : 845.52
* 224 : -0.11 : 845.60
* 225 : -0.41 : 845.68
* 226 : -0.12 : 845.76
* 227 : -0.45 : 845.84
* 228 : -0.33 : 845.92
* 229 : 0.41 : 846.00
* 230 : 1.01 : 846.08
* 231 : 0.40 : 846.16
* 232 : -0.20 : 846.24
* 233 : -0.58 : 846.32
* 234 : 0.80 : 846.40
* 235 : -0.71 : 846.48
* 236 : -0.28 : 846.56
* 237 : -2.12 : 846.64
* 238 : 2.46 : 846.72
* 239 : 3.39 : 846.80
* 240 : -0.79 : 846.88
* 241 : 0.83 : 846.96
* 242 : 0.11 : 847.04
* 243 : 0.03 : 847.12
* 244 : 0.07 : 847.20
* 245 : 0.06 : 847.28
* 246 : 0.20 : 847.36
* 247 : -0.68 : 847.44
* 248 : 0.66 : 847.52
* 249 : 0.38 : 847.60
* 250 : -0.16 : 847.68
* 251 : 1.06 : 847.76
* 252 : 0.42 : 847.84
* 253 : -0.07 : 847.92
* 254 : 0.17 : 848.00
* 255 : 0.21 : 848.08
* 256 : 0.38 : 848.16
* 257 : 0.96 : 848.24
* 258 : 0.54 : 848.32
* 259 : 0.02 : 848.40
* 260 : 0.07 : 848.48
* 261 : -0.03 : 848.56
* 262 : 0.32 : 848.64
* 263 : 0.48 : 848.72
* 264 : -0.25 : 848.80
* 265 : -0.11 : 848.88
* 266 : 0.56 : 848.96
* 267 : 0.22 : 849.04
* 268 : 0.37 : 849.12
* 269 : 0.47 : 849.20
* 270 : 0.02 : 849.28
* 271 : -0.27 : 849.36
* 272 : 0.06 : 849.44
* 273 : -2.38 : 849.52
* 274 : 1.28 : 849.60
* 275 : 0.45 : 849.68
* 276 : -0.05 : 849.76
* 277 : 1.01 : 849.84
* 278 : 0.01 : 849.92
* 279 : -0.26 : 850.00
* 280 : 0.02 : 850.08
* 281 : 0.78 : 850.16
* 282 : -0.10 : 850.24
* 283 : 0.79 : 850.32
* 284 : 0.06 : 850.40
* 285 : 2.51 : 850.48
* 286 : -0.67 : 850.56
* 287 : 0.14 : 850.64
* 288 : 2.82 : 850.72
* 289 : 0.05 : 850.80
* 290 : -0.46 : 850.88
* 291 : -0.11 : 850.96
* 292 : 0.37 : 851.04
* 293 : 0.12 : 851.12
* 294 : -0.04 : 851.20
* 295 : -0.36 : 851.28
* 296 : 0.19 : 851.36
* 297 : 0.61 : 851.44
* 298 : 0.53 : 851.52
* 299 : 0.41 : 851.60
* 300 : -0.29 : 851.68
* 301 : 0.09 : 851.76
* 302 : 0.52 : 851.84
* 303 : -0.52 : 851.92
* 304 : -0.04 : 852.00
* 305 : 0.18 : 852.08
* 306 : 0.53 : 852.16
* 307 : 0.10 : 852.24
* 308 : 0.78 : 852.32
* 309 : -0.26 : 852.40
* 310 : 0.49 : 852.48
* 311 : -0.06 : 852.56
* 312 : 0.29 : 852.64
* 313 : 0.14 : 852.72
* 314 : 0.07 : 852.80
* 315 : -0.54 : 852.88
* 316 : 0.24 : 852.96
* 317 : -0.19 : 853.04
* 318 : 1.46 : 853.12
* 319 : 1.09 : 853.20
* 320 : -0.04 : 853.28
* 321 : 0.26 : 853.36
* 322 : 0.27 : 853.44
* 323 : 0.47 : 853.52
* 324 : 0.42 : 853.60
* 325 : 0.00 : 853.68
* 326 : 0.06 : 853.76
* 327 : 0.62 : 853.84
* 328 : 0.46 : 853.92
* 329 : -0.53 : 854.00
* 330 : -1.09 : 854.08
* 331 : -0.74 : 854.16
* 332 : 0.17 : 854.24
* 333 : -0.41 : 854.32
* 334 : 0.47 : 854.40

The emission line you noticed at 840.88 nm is H-beta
